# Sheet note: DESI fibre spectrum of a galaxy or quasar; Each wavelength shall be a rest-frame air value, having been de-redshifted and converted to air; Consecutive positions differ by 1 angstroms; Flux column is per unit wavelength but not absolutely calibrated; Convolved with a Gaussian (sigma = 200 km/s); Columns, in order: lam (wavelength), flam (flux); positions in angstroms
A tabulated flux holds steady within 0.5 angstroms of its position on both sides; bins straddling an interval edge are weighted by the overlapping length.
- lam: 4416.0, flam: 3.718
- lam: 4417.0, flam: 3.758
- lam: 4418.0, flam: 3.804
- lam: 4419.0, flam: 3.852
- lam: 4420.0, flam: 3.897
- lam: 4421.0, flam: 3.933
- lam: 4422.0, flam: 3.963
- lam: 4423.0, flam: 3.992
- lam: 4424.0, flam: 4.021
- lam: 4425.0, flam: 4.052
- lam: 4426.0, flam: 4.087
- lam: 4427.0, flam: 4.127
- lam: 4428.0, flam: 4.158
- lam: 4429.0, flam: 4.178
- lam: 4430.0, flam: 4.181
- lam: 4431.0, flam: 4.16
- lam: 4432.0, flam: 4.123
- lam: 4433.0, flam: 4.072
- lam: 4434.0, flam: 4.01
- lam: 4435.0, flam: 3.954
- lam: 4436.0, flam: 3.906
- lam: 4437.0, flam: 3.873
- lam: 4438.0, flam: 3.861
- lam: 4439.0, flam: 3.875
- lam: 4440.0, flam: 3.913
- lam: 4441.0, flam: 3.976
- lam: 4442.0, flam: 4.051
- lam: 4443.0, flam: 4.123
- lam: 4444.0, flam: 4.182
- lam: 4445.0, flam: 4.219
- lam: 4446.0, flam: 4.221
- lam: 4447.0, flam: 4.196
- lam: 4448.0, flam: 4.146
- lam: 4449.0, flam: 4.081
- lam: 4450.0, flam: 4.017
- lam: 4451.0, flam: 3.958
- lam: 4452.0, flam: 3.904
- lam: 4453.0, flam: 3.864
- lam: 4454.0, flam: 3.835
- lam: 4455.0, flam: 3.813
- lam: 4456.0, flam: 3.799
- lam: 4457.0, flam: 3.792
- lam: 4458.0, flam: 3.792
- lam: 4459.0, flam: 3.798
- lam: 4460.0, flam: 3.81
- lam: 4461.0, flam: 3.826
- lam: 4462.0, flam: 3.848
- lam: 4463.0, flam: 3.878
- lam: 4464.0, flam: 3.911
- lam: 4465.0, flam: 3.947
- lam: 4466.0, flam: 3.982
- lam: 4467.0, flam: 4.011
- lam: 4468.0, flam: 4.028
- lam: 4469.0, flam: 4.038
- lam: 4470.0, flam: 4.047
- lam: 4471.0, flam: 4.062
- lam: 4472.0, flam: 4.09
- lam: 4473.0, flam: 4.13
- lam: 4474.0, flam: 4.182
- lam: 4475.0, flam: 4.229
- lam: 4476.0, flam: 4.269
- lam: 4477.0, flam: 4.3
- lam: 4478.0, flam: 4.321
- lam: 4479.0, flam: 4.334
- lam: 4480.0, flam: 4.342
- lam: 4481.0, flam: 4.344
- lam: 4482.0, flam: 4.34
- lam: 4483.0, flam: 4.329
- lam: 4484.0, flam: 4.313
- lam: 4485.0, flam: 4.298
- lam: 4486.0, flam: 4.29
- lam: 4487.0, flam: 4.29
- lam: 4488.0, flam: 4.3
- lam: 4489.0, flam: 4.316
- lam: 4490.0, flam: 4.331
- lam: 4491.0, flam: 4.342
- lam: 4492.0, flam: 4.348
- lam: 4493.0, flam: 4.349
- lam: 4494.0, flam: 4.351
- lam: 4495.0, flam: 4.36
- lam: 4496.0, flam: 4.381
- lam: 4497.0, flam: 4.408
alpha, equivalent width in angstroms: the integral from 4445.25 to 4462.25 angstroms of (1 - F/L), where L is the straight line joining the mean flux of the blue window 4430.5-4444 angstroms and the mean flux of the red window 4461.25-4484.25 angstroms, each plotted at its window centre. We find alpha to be 0.6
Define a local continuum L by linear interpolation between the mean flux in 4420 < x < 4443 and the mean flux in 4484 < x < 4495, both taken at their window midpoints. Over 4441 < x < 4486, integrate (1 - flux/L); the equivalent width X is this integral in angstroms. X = 1.3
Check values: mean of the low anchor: 4.02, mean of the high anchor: 4.32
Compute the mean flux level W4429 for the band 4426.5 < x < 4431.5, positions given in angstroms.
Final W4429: 4.16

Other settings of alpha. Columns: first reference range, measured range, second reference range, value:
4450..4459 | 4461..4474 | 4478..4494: 0.16 angstroms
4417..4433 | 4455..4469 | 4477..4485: 1.14 angstroms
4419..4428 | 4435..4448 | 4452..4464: -0.40 angstroms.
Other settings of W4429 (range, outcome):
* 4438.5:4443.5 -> 3.99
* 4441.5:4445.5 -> 4.14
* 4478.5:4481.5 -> 4.34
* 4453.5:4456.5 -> 3.82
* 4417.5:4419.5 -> 3.83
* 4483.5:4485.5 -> 4.31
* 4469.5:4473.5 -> 4.08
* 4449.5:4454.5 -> 3.92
